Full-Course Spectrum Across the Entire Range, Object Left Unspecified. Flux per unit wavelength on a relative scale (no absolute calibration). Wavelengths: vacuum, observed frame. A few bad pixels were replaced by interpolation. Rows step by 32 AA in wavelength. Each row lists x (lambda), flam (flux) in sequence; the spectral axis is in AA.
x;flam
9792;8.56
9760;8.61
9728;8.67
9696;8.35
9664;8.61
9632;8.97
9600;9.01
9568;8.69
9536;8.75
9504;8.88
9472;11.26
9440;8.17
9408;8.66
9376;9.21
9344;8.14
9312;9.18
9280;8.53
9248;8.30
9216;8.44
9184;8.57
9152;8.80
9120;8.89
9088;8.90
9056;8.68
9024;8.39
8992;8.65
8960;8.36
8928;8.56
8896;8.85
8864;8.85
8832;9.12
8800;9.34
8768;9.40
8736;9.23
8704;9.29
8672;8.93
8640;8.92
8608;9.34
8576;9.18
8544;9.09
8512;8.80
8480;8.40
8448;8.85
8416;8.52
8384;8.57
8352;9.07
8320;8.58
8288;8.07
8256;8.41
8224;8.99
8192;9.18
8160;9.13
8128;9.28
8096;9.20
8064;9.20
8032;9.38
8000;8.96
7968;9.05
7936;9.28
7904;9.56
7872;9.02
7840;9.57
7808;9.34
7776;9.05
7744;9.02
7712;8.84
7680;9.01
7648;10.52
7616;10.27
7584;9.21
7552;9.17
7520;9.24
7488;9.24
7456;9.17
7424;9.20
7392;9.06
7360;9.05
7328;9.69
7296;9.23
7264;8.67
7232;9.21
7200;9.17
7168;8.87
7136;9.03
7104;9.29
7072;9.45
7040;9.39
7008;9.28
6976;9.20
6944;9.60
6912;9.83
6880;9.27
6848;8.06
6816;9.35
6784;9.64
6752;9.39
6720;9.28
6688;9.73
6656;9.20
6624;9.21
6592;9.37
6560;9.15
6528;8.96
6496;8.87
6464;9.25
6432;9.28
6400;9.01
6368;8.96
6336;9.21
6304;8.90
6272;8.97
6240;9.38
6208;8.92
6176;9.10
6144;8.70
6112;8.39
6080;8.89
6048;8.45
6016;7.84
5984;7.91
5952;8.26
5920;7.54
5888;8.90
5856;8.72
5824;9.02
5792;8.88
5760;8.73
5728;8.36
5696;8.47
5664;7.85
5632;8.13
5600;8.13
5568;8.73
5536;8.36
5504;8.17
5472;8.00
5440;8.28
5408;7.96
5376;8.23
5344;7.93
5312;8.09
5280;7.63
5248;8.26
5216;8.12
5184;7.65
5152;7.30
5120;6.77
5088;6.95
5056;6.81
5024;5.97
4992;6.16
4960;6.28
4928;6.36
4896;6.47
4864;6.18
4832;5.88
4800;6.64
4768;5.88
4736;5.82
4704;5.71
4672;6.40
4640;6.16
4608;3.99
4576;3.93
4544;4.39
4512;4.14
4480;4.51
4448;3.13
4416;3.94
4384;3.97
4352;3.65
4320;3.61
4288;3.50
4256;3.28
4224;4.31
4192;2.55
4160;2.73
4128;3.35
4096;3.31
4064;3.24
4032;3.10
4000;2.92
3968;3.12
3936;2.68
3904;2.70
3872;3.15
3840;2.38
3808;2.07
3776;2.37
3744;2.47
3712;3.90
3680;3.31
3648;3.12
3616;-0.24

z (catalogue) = 0.163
